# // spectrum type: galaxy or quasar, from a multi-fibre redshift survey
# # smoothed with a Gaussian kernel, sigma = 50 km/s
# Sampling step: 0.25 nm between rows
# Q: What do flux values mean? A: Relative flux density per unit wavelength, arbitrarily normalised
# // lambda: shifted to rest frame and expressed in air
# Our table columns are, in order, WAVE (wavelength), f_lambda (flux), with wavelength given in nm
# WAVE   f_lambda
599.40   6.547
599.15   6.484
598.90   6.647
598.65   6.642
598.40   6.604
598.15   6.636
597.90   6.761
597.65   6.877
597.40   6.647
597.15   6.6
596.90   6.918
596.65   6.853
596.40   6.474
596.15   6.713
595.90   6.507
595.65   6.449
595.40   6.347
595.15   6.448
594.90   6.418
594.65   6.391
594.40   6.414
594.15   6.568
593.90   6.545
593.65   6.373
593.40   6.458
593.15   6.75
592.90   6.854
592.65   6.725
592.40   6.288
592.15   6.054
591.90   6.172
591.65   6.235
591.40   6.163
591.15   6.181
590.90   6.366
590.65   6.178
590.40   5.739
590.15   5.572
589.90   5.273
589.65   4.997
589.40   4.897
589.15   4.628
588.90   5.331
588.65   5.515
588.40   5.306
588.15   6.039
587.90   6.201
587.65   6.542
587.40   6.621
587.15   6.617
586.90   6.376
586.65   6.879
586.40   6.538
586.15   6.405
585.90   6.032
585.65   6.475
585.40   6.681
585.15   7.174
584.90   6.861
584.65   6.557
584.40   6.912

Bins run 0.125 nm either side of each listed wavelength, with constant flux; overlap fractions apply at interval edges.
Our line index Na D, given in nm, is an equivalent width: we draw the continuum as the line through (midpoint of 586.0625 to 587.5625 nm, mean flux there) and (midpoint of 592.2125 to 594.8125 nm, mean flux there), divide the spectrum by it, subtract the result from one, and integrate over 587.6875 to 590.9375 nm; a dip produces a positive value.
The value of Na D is 0.50 nm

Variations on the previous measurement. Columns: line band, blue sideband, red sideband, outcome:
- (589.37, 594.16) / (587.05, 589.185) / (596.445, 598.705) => 0.07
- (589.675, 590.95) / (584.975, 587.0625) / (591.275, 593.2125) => 0.14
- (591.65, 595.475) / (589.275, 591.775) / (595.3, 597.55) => -0.15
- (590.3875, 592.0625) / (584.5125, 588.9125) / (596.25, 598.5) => 0.09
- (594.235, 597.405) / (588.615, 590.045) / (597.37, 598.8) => -0.14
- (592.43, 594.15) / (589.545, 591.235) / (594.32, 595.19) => -0.11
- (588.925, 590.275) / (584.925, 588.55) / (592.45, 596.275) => 0.29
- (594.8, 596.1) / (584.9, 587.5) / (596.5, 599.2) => 0.04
